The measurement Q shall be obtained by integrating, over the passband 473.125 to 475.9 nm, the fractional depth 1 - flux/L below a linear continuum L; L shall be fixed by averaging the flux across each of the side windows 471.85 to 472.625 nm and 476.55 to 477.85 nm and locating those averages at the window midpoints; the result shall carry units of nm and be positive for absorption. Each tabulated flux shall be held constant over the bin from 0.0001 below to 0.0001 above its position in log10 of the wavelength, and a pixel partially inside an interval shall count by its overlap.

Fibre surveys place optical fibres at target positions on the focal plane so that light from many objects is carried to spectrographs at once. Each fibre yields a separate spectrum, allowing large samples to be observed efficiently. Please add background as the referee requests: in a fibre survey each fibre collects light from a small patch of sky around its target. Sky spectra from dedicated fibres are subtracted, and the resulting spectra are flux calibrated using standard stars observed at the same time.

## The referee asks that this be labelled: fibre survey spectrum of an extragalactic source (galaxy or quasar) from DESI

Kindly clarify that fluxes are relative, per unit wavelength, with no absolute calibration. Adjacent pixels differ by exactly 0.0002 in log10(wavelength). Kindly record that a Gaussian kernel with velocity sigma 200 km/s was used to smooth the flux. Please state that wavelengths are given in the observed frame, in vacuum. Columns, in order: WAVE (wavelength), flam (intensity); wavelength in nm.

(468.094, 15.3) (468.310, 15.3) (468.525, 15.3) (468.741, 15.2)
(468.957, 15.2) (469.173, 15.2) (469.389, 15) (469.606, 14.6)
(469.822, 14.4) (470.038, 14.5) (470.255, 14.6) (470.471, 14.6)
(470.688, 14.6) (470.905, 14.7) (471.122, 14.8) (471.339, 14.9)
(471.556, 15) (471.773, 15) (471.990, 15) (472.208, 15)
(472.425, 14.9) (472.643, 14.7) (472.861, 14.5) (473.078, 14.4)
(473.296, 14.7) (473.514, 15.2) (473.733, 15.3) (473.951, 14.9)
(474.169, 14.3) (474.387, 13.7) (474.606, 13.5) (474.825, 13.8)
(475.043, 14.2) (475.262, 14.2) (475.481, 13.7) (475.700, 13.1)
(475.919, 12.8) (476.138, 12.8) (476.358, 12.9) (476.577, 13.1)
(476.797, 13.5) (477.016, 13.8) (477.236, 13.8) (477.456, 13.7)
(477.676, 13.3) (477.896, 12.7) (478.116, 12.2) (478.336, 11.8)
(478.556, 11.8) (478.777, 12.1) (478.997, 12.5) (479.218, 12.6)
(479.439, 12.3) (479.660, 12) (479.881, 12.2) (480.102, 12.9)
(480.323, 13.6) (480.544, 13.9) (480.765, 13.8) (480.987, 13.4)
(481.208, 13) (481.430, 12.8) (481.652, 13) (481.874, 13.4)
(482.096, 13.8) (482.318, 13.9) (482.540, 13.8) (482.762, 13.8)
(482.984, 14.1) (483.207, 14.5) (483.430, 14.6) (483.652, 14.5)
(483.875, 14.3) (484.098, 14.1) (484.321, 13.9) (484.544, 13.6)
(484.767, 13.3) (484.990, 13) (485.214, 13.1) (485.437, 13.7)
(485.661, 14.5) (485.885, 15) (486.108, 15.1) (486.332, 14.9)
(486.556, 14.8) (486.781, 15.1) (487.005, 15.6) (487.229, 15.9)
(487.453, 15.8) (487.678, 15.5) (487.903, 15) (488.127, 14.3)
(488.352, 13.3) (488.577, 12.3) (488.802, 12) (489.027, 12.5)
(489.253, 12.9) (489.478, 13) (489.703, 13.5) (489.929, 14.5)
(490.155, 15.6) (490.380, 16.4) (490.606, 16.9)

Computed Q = 0.02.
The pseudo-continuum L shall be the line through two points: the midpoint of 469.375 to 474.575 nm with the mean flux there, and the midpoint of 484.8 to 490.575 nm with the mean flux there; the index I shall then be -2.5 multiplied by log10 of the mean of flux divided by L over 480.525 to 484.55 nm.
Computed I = 0.05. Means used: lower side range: 14.7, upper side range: 14.3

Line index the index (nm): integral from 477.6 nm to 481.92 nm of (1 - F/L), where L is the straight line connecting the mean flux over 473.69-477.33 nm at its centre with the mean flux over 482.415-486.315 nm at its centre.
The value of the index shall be 0.35 nm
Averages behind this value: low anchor 13.7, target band 12.8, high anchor 14.1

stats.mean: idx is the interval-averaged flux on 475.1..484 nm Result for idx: 13.3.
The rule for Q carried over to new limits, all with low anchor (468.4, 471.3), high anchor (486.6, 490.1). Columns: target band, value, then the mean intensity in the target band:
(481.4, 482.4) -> 0.07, 13.4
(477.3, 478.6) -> 0.17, 12.7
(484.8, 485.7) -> 0.05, 13.5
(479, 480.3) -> 0.18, 12.5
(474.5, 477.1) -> 0.21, 13.4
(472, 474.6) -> 0.01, 14.7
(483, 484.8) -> 0.02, 14.1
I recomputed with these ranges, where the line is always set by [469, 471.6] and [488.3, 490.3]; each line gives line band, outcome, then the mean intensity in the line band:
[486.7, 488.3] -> -0.13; 15.2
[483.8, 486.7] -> -0.04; 14.1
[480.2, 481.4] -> 0.04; 13.5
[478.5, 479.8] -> 0.15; 12.2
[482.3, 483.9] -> -0.03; 14.2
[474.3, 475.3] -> 0.04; 13.9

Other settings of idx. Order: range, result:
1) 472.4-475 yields 14.5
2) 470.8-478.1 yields 14.1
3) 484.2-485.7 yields 13.5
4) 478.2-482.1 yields 12.8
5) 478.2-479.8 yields 12.2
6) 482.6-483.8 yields 14.3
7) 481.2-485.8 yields 13.8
